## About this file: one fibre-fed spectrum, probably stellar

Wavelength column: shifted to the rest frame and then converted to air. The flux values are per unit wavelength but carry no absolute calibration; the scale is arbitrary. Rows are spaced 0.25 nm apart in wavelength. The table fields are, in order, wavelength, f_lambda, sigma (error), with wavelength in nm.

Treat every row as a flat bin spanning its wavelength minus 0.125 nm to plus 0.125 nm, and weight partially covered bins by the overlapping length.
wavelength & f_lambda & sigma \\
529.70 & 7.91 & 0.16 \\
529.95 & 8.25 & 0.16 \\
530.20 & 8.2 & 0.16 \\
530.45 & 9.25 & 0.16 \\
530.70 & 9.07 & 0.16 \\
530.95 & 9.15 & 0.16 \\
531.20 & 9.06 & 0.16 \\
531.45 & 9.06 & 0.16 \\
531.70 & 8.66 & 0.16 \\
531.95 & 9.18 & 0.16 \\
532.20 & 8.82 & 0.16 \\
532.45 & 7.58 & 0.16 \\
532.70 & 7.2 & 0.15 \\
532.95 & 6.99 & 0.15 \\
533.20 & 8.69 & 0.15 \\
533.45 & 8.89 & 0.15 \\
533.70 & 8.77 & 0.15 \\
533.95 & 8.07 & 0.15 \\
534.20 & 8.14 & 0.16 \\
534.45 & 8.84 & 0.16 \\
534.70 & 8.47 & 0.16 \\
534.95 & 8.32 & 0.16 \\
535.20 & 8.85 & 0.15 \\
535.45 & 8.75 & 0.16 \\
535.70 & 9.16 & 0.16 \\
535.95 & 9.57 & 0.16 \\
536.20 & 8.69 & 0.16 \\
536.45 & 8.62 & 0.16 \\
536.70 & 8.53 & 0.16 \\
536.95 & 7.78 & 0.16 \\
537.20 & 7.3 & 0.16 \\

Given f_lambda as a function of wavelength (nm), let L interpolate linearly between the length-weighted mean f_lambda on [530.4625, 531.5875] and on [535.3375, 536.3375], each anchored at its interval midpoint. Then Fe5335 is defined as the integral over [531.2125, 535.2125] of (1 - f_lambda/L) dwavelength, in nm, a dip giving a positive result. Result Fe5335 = 0.29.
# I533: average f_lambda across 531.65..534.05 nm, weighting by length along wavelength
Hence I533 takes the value 8.28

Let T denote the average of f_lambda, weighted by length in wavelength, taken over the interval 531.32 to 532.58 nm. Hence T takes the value 8.66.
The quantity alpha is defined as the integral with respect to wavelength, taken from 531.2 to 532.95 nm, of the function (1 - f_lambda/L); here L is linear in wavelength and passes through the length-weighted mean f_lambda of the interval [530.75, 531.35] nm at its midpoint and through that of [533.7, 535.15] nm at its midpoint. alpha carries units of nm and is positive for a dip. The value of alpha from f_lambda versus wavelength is 0.11 nm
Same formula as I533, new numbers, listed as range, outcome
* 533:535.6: 8.54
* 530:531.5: 8.92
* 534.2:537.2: 8.61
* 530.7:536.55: 8.6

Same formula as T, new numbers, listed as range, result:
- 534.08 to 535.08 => 8.45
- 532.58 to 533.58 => 7.95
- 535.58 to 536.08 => 9.36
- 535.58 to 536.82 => 8.91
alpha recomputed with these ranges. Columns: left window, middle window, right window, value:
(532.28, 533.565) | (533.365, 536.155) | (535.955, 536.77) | -0.12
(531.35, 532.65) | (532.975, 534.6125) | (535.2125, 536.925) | 0.04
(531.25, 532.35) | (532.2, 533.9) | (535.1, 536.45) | 0.16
